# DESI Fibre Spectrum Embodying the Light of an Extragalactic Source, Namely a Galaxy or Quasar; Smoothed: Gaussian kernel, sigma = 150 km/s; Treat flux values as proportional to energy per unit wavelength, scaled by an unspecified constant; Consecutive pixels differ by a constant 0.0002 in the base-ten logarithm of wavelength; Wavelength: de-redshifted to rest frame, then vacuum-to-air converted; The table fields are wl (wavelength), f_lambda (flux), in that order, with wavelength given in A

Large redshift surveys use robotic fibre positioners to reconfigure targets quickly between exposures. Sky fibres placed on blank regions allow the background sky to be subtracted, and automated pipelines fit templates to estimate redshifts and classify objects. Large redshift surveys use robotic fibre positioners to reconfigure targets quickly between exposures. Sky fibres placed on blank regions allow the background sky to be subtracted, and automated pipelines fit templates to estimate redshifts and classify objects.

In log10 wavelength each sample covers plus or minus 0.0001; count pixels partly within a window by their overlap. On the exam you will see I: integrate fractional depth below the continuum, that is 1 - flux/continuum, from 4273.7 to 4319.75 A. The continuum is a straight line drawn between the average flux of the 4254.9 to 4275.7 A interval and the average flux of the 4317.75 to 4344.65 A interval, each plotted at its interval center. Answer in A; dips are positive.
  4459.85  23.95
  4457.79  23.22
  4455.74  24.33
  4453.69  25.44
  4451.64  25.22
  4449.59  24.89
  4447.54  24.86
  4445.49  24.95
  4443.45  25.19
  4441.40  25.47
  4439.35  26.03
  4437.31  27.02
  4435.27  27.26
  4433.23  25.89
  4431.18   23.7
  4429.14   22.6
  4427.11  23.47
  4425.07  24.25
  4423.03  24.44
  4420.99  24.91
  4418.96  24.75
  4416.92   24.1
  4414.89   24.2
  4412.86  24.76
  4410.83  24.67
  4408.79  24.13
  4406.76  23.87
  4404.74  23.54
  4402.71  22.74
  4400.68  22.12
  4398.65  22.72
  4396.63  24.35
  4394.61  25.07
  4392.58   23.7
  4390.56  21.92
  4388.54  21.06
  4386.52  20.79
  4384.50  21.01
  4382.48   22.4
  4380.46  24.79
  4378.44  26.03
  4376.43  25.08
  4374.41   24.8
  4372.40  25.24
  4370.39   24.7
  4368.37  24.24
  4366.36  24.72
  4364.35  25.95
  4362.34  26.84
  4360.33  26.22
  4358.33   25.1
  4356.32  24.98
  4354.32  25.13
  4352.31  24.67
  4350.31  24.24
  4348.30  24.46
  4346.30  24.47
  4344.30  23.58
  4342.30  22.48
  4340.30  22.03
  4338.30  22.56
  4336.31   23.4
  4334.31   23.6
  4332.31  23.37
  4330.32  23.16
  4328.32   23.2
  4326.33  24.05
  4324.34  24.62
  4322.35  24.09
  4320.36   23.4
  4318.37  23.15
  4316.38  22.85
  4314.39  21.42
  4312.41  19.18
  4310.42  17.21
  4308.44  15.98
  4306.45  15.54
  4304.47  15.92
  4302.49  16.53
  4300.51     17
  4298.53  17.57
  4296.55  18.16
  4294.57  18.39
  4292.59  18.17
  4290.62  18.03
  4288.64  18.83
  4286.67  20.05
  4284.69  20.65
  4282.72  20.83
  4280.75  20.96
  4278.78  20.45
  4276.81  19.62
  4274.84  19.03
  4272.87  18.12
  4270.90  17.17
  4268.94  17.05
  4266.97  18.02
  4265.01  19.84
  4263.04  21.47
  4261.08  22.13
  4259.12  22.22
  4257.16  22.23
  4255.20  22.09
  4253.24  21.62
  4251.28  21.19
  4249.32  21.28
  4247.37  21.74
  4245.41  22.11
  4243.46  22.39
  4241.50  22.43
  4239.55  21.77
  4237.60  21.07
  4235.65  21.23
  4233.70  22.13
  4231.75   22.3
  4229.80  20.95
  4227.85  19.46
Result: 5.4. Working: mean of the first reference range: 19.9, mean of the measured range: 19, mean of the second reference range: 23.3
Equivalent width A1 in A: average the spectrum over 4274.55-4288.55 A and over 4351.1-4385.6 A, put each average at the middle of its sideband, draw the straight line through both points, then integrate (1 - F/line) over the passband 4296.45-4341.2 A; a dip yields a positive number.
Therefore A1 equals 2.8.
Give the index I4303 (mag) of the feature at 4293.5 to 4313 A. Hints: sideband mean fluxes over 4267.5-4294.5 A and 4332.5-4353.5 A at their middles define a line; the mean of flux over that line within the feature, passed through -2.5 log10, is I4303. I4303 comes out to 0.206 mag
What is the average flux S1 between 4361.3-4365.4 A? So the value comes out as 26.4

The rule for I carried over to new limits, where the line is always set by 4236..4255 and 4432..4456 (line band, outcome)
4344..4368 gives -1.2 A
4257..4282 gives 2.7 A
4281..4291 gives 1.2 A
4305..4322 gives 2.3 A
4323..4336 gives -0.2 A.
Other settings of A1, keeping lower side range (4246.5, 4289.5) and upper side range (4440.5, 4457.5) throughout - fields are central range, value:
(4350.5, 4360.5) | -1.1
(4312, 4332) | -1.2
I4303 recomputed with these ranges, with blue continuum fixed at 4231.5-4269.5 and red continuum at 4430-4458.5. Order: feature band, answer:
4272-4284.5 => 0.10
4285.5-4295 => 0.18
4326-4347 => -0.01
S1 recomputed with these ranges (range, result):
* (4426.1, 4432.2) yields 23.3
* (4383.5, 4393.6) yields 21.7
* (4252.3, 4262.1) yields 22.1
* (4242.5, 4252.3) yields 21.7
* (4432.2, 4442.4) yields 26.3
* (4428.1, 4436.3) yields 24.9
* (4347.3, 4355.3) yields 24.6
